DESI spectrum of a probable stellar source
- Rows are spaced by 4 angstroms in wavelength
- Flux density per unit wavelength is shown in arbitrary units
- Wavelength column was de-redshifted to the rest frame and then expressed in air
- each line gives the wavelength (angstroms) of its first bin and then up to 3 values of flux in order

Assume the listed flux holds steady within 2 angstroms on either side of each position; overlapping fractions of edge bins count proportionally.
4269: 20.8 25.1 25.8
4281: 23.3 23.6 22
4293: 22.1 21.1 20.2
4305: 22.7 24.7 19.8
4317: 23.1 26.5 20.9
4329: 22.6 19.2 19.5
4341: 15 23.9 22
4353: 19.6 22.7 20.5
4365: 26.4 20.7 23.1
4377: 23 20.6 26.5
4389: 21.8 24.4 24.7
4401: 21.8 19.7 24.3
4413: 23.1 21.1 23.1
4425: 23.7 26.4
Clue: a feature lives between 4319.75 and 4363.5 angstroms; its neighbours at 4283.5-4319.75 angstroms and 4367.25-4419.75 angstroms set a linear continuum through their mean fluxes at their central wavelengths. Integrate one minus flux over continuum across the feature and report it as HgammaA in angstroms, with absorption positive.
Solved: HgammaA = 2.59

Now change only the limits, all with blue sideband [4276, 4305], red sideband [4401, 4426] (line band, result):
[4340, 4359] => 1.3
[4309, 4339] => 0.8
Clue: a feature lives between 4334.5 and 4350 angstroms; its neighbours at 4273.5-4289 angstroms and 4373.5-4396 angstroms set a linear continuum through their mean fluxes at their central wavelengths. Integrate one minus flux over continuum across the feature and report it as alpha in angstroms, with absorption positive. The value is 2.40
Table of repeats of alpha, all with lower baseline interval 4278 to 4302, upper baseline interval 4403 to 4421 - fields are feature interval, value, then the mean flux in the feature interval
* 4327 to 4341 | 1.6 angstroms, 19.7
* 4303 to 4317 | -0.1 angstroms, 22.5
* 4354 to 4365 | 0.0 angstroms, 22.3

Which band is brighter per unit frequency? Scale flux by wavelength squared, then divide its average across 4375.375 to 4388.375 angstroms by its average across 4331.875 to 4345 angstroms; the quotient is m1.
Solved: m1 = 1.26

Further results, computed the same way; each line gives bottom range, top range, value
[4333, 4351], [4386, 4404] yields 1.19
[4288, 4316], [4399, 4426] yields 1.08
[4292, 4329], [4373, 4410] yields 1.06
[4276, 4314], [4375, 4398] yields 1.09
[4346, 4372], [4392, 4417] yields 1.05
